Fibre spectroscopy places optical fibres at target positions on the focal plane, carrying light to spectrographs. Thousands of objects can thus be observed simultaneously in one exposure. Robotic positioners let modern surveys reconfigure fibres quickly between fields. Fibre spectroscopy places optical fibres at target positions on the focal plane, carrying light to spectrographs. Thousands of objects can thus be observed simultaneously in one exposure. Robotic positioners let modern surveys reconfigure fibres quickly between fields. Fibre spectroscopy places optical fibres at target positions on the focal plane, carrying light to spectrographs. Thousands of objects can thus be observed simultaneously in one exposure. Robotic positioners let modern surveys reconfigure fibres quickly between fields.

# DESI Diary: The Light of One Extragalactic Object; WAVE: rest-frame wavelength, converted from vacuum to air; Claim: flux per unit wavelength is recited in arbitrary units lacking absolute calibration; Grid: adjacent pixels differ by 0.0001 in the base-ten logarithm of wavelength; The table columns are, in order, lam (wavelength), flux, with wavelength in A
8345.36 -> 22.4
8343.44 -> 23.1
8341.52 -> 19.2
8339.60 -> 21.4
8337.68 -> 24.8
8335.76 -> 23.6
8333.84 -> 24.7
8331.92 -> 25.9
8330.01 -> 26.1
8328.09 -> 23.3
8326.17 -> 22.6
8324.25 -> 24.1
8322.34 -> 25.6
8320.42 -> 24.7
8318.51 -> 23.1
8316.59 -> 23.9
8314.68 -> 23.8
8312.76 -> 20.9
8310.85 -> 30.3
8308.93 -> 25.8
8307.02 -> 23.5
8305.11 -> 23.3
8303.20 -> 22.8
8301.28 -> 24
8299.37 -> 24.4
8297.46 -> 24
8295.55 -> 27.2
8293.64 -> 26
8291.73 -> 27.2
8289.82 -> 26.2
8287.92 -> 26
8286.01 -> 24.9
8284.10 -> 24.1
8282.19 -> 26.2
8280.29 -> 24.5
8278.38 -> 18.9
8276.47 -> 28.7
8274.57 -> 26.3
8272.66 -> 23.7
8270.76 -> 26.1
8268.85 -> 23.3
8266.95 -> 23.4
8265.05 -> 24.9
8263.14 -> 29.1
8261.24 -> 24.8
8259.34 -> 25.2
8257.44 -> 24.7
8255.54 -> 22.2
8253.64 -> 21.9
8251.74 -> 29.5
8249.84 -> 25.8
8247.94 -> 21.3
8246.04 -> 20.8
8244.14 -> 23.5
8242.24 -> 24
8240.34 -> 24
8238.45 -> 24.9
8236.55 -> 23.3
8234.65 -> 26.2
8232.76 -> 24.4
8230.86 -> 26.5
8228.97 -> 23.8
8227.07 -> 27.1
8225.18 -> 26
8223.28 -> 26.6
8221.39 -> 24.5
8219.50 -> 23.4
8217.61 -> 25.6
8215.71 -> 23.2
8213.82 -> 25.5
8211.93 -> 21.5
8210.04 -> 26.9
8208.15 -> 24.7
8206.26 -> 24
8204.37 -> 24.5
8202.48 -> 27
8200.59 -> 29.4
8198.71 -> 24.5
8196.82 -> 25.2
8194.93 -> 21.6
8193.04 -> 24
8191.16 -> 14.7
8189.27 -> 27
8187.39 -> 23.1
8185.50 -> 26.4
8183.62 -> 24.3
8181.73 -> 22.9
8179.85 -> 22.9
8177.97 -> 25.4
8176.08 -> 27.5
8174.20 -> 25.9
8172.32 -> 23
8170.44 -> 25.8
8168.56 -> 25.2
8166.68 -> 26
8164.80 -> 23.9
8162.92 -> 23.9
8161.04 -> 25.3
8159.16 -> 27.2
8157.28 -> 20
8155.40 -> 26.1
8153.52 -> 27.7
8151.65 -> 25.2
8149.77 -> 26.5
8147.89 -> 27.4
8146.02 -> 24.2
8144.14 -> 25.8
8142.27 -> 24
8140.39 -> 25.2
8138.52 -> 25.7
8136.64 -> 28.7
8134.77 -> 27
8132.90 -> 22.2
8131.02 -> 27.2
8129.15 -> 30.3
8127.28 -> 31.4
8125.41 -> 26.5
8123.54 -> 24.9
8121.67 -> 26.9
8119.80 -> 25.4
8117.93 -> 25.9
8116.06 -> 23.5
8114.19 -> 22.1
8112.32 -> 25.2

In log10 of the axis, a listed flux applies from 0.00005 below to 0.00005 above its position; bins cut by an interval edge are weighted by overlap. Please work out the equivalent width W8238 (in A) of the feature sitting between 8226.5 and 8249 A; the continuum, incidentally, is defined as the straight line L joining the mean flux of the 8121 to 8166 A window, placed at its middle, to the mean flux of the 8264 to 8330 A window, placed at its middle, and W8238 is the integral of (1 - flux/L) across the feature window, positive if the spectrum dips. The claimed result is 0.9 A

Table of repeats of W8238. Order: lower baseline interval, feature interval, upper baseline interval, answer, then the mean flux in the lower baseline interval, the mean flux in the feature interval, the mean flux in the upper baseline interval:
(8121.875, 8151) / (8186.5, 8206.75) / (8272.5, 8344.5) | 1.3 A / 26.5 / 24.1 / 24.4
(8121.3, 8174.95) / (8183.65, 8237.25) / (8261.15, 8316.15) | 1.6 A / 25.8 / 24.7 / 25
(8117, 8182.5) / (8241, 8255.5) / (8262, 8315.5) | 0.8 A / 25.7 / 23.7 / 25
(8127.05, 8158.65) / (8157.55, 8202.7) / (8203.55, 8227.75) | 1.6 A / 26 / 24.6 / 24.9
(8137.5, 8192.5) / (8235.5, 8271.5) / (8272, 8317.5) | 0.7 A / 24.8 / 24.3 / 24.9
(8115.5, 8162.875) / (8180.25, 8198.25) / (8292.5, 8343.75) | 1.6 A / 26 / 23.3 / 24.2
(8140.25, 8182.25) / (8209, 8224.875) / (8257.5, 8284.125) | 0.2 A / 25.1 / 24.7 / 25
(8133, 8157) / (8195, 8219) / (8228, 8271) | 0.0 A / 25.8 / 25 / 24.5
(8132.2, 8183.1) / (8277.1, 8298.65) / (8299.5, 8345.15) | -0.8 A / 25.2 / 25.1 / 23.9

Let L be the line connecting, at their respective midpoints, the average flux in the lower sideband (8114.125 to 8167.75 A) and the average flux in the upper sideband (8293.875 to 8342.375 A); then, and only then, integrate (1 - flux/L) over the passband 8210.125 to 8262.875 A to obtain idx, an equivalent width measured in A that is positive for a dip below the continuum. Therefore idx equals 0.7 A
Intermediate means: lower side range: 25.8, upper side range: 24.2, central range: 24.6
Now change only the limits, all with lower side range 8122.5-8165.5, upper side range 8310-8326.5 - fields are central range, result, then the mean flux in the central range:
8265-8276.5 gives -0.07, 25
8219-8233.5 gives -0.09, 25.4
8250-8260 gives 0.07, 24.8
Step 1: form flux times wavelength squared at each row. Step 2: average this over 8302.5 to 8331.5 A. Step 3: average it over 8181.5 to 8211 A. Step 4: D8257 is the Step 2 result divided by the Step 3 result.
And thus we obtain 1.02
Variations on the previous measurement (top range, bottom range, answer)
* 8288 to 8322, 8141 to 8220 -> 1.03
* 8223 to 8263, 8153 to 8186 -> 1.01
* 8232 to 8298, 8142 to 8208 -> 1.02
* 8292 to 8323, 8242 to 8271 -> 1.02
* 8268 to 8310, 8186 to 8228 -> 1.03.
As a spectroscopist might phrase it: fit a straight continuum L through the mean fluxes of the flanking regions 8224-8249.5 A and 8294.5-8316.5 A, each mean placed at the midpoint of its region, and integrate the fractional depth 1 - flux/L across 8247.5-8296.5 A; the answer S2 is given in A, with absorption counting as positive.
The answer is -1.4 A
